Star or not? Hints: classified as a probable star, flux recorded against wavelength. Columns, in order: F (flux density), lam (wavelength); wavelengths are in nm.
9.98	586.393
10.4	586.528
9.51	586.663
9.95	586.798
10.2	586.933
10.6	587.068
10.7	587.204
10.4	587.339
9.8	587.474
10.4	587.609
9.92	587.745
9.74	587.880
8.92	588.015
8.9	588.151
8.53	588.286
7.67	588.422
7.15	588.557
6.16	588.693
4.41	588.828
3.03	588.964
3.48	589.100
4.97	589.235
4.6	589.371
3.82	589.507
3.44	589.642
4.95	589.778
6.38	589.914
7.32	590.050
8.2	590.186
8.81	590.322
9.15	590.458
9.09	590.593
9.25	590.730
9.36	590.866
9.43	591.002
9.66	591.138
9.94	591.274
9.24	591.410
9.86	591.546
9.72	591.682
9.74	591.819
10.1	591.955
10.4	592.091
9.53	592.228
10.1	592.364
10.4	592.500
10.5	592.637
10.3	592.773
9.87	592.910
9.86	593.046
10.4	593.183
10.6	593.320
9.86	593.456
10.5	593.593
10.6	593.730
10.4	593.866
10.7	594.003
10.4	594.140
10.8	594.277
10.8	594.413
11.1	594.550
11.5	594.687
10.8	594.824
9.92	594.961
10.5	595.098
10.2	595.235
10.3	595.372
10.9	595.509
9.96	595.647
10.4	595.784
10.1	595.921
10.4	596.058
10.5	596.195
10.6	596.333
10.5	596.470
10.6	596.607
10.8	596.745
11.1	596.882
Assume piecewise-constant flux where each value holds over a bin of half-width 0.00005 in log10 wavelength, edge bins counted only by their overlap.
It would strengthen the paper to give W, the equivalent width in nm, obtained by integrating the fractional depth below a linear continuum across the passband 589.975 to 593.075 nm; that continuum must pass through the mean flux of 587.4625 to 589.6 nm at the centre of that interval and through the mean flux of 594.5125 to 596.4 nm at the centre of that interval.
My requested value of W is -0.41 nm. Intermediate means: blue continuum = 6.85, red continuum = 10.5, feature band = 9.55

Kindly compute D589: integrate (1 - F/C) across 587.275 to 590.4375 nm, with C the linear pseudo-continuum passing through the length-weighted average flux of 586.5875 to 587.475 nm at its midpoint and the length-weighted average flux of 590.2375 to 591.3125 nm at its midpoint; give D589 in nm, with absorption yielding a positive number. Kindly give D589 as 0.89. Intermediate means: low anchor 10.2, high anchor 9.3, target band 7.03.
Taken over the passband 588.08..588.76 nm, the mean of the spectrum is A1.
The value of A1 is 7.68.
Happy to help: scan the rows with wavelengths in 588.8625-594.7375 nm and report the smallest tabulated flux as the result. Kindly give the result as 3.03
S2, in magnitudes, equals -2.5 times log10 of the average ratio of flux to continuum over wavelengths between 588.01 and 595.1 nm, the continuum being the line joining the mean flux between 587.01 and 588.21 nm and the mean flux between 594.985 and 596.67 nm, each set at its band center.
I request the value 0.162 mag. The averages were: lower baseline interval 9.93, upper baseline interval 10.4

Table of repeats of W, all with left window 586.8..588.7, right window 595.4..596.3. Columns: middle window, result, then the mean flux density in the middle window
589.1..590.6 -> 0.54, 6.19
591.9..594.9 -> -0.11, 10.4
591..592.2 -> 0.00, 9.8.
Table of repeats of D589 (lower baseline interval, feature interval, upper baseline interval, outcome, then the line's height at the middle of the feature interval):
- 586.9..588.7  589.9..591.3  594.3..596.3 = 0.13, 9.76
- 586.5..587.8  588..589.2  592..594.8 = 0.46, 10.2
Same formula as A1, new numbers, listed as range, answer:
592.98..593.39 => 10.3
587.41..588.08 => 9.76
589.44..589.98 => 4.65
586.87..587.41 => 10.5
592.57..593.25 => 10.2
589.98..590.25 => 7.74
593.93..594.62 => 10.8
